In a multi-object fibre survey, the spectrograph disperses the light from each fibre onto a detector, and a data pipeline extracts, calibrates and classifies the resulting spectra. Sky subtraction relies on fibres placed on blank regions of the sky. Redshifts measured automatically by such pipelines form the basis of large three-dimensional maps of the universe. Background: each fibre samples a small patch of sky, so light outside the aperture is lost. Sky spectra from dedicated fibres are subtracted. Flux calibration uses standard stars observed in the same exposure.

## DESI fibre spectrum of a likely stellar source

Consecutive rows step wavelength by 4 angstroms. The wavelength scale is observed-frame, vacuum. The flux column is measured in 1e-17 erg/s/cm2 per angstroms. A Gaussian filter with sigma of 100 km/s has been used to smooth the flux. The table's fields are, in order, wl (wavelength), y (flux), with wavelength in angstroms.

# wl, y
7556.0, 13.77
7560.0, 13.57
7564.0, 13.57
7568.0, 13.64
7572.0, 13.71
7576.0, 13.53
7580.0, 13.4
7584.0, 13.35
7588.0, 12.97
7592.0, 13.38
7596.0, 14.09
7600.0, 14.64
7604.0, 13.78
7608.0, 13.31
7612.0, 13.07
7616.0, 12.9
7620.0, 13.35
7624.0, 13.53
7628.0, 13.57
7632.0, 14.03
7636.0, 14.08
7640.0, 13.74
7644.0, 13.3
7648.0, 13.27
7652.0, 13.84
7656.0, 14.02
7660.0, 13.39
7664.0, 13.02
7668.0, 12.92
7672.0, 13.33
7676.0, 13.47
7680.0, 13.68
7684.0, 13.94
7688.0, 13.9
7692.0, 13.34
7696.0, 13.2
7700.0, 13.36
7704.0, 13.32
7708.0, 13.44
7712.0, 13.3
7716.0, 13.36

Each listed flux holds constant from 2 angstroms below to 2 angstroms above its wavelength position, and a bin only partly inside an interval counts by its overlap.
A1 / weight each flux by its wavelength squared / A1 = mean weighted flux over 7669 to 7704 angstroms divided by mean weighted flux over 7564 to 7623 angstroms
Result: 1.0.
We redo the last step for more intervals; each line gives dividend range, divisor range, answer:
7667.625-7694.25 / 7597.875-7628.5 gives 1.02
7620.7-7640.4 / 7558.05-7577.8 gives 1.03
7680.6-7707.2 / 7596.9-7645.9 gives 1.01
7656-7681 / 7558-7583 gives 1.01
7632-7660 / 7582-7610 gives 1.02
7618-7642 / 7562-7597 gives 1.03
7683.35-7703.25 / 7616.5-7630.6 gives 1.02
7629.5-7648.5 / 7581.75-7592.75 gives 1.05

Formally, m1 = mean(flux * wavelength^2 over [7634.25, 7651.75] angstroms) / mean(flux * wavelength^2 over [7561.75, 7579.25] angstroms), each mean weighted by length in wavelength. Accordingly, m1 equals 1.02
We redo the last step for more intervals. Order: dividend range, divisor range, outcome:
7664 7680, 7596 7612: 0.98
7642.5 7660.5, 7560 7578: 1.02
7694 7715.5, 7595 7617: 1.00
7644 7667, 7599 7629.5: 1.01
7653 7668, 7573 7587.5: 1.02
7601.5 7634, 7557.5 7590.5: 1.01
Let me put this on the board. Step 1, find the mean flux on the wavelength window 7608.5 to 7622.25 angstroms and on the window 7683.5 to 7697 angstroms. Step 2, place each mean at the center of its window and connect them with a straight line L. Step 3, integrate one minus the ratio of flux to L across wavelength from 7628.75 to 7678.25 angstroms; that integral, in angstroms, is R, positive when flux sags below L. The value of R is -0.6 angstroms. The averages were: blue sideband 13.1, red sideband 13.6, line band 13.5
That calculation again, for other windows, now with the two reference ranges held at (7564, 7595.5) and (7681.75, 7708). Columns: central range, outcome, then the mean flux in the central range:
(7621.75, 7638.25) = -0.4 angstroms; 13.8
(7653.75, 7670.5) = 0.2 angstroms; 13.3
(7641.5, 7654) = 0.0 angstroms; 13.5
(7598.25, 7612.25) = -0.3 angstroms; 13.8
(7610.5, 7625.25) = 0.3 angstroms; 13.2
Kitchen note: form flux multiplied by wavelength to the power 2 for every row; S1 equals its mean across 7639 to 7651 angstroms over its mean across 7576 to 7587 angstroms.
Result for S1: 1.02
